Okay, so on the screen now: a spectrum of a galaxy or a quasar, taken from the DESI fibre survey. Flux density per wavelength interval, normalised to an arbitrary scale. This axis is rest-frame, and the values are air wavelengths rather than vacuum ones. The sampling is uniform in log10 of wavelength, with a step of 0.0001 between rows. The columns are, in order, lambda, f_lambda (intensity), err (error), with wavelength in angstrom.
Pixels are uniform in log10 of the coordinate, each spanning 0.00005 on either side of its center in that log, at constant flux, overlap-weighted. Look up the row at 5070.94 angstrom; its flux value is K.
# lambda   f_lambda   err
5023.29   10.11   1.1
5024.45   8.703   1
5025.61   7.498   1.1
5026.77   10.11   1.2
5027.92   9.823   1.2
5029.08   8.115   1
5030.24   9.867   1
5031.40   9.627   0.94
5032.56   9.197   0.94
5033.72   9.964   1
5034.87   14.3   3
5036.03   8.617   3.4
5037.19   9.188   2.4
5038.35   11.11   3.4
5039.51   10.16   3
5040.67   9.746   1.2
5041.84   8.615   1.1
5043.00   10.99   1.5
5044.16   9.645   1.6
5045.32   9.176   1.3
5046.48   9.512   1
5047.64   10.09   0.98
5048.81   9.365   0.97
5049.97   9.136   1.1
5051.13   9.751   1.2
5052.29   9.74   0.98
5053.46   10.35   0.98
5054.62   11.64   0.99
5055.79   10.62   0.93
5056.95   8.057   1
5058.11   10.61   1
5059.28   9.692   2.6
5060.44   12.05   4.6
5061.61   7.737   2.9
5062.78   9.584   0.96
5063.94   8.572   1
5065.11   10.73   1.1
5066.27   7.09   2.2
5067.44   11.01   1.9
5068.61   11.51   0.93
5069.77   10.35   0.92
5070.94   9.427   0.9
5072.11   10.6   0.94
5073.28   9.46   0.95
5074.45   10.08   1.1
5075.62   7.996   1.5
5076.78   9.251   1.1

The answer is 9.427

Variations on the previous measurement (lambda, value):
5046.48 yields 9.512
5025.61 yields 7.498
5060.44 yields 12.05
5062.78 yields 9.584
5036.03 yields 8.617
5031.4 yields 9.627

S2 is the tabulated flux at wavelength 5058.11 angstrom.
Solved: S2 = 10.61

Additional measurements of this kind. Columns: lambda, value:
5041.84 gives 8.615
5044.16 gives 9.645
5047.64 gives 10.09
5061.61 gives 7.737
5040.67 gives 9.746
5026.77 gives 10.11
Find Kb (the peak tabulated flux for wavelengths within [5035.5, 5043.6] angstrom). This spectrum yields 11.11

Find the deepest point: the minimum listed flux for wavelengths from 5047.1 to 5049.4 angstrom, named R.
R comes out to 9.365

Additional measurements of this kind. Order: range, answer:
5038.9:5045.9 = 8.615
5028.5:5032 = 8.115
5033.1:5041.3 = 8.617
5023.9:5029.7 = 7.498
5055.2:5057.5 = 8.057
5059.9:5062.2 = 7.737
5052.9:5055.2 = 10.35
